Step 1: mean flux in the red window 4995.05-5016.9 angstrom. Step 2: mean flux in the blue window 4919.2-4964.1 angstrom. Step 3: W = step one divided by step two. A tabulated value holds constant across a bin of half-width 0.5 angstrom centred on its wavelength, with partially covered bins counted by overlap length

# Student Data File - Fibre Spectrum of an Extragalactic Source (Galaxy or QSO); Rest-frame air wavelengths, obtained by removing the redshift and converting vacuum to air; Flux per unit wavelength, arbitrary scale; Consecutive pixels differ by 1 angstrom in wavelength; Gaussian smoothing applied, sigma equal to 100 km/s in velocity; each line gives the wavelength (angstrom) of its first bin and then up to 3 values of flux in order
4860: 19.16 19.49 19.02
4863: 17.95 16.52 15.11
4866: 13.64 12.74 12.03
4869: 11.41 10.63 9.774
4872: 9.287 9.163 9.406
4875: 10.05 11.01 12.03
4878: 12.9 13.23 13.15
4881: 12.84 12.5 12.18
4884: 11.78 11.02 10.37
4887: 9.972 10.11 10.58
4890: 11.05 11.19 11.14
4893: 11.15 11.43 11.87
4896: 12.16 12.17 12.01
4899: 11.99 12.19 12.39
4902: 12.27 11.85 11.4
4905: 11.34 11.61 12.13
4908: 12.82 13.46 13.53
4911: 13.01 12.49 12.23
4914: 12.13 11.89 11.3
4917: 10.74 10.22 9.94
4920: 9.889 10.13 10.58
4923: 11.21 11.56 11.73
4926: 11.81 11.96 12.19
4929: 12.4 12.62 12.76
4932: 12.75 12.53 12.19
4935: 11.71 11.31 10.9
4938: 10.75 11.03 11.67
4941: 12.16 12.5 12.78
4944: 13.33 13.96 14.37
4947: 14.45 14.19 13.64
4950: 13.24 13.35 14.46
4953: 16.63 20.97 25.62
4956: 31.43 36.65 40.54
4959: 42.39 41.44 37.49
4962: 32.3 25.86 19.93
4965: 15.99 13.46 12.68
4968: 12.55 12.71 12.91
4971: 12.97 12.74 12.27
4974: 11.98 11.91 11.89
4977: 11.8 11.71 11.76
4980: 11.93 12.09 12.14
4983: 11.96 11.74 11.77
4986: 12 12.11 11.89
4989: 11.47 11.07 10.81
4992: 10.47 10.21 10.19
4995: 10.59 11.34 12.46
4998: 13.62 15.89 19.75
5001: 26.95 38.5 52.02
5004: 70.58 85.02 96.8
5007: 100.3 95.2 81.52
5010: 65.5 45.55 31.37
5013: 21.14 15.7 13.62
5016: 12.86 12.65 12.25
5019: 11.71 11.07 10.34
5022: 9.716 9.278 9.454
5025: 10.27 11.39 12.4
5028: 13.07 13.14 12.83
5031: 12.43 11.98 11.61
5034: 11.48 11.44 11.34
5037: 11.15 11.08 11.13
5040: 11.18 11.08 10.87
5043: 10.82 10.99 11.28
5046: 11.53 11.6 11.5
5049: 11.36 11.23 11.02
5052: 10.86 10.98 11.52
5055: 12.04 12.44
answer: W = 2.5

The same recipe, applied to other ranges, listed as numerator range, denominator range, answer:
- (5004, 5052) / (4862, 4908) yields 1.93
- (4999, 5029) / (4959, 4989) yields 2.12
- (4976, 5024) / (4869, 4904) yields 2.25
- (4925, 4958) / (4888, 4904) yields 1.30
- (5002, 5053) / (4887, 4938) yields 2.05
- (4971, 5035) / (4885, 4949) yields 1.87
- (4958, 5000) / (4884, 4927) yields 1.35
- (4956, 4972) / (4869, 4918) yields 2.11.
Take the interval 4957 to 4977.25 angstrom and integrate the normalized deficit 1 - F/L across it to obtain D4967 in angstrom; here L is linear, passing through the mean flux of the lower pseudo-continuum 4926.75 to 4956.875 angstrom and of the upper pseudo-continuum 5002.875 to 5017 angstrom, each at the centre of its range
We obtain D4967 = 4.9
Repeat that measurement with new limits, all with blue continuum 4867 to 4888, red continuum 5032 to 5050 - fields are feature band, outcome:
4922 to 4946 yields -1.8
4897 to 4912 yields -1.4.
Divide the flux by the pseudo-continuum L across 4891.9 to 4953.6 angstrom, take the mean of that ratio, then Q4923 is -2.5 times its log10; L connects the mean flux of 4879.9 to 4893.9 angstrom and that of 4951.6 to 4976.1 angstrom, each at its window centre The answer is 0.29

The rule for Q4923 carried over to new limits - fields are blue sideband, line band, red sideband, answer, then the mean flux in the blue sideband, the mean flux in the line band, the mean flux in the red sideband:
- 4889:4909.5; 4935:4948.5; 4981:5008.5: 0.486 mag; 11.8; 12.5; 29.2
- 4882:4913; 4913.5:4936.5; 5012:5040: 0.034 mag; 11.8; 11.5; 12.4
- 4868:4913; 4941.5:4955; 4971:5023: 0.252 mag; 11.6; 14.9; 24.7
